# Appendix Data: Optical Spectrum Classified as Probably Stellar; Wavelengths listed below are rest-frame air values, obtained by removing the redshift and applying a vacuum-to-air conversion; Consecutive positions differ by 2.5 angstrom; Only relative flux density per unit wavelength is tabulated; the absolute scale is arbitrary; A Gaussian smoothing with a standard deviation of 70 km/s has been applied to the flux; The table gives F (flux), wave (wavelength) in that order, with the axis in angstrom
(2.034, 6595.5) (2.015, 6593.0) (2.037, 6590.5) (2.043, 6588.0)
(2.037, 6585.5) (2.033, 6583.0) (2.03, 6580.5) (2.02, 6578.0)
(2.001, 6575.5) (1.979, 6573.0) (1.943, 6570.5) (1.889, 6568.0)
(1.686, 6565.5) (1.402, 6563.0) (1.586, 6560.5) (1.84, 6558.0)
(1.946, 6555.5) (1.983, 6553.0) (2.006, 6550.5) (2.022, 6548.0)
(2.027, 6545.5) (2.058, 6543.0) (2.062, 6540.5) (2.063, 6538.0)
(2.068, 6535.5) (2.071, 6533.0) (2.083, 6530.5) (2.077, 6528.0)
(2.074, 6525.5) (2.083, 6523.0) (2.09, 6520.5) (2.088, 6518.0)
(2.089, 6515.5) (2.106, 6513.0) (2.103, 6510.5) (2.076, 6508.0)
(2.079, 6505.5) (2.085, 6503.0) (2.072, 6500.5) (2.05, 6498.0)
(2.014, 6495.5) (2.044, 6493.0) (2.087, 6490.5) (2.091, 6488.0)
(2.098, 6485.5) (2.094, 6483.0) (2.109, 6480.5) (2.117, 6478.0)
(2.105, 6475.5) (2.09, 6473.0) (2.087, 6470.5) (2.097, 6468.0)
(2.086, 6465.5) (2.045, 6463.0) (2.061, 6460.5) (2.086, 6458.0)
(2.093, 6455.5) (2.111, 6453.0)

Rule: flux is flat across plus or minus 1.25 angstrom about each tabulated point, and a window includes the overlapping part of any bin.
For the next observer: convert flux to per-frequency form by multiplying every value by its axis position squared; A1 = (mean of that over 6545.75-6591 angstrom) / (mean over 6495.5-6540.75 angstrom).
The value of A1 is 0.9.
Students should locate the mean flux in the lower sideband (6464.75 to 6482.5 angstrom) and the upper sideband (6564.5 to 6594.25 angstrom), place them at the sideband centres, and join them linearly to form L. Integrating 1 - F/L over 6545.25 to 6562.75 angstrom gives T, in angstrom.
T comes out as 1.1 angstrom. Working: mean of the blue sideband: 2.1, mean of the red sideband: 1.98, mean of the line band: 1.88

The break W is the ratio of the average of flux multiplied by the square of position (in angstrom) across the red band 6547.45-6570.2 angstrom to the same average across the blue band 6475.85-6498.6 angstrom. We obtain 0.89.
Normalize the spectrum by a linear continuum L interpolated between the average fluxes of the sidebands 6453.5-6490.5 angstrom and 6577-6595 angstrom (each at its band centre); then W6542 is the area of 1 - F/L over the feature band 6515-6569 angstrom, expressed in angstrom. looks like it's 2.3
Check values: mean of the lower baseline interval 2.09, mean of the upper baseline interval 2.03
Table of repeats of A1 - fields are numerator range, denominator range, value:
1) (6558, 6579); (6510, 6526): 0.88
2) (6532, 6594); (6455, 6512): 0.96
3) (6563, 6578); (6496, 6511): 0.92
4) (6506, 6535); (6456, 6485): 1.01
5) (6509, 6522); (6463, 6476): 1.02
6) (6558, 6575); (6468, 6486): 0.86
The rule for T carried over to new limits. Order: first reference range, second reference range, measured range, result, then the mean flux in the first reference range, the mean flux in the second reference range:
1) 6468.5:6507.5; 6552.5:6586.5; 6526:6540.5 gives -0.7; 2.08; 1.88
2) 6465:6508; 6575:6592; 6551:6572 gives 2.5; 2.08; 2.03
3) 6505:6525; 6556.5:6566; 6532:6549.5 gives -2.1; 2.09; 1.63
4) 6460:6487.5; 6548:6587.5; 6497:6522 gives -0.8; 2.09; 1.9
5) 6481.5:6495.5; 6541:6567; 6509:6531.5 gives -1.3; 2.08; 1.86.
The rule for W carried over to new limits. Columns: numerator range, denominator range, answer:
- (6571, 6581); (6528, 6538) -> 0.98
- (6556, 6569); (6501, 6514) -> 0.82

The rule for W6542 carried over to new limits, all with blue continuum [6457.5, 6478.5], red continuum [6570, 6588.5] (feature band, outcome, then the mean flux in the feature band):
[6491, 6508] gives 0.0 angstrom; 2.06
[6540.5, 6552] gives 0.0 angstrom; 2.03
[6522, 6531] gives -0.1 angstrom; 2.08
